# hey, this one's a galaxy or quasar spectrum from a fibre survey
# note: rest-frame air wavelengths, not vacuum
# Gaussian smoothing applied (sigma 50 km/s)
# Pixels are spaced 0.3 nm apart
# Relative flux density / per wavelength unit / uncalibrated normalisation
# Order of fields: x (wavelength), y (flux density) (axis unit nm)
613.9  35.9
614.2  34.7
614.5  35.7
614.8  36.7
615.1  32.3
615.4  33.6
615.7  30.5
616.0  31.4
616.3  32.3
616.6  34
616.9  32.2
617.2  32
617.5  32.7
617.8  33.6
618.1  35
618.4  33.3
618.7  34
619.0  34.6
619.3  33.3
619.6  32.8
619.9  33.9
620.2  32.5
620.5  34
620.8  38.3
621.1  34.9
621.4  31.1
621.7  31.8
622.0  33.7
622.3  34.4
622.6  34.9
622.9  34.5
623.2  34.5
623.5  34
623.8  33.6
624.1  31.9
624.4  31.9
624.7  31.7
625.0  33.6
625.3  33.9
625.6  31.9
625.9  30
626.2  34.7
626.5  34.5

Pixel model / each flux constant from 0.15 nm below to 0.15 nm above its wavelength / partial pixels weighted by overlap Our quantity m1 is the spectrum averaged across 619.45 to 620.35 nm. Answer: 33.1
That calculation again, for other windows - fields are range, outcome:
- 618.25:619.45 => 33.8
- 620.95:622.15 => 32.9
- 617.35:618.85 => 33.7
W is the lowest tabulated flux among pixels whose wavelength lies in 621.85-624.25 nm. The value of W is 31.9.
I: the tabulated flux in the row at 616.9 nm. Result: 32.2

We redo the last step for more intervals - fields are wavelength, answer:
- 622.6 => 34.9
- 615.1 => 32.3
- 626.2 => 34.7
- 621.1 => 34.9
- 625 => 33.6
